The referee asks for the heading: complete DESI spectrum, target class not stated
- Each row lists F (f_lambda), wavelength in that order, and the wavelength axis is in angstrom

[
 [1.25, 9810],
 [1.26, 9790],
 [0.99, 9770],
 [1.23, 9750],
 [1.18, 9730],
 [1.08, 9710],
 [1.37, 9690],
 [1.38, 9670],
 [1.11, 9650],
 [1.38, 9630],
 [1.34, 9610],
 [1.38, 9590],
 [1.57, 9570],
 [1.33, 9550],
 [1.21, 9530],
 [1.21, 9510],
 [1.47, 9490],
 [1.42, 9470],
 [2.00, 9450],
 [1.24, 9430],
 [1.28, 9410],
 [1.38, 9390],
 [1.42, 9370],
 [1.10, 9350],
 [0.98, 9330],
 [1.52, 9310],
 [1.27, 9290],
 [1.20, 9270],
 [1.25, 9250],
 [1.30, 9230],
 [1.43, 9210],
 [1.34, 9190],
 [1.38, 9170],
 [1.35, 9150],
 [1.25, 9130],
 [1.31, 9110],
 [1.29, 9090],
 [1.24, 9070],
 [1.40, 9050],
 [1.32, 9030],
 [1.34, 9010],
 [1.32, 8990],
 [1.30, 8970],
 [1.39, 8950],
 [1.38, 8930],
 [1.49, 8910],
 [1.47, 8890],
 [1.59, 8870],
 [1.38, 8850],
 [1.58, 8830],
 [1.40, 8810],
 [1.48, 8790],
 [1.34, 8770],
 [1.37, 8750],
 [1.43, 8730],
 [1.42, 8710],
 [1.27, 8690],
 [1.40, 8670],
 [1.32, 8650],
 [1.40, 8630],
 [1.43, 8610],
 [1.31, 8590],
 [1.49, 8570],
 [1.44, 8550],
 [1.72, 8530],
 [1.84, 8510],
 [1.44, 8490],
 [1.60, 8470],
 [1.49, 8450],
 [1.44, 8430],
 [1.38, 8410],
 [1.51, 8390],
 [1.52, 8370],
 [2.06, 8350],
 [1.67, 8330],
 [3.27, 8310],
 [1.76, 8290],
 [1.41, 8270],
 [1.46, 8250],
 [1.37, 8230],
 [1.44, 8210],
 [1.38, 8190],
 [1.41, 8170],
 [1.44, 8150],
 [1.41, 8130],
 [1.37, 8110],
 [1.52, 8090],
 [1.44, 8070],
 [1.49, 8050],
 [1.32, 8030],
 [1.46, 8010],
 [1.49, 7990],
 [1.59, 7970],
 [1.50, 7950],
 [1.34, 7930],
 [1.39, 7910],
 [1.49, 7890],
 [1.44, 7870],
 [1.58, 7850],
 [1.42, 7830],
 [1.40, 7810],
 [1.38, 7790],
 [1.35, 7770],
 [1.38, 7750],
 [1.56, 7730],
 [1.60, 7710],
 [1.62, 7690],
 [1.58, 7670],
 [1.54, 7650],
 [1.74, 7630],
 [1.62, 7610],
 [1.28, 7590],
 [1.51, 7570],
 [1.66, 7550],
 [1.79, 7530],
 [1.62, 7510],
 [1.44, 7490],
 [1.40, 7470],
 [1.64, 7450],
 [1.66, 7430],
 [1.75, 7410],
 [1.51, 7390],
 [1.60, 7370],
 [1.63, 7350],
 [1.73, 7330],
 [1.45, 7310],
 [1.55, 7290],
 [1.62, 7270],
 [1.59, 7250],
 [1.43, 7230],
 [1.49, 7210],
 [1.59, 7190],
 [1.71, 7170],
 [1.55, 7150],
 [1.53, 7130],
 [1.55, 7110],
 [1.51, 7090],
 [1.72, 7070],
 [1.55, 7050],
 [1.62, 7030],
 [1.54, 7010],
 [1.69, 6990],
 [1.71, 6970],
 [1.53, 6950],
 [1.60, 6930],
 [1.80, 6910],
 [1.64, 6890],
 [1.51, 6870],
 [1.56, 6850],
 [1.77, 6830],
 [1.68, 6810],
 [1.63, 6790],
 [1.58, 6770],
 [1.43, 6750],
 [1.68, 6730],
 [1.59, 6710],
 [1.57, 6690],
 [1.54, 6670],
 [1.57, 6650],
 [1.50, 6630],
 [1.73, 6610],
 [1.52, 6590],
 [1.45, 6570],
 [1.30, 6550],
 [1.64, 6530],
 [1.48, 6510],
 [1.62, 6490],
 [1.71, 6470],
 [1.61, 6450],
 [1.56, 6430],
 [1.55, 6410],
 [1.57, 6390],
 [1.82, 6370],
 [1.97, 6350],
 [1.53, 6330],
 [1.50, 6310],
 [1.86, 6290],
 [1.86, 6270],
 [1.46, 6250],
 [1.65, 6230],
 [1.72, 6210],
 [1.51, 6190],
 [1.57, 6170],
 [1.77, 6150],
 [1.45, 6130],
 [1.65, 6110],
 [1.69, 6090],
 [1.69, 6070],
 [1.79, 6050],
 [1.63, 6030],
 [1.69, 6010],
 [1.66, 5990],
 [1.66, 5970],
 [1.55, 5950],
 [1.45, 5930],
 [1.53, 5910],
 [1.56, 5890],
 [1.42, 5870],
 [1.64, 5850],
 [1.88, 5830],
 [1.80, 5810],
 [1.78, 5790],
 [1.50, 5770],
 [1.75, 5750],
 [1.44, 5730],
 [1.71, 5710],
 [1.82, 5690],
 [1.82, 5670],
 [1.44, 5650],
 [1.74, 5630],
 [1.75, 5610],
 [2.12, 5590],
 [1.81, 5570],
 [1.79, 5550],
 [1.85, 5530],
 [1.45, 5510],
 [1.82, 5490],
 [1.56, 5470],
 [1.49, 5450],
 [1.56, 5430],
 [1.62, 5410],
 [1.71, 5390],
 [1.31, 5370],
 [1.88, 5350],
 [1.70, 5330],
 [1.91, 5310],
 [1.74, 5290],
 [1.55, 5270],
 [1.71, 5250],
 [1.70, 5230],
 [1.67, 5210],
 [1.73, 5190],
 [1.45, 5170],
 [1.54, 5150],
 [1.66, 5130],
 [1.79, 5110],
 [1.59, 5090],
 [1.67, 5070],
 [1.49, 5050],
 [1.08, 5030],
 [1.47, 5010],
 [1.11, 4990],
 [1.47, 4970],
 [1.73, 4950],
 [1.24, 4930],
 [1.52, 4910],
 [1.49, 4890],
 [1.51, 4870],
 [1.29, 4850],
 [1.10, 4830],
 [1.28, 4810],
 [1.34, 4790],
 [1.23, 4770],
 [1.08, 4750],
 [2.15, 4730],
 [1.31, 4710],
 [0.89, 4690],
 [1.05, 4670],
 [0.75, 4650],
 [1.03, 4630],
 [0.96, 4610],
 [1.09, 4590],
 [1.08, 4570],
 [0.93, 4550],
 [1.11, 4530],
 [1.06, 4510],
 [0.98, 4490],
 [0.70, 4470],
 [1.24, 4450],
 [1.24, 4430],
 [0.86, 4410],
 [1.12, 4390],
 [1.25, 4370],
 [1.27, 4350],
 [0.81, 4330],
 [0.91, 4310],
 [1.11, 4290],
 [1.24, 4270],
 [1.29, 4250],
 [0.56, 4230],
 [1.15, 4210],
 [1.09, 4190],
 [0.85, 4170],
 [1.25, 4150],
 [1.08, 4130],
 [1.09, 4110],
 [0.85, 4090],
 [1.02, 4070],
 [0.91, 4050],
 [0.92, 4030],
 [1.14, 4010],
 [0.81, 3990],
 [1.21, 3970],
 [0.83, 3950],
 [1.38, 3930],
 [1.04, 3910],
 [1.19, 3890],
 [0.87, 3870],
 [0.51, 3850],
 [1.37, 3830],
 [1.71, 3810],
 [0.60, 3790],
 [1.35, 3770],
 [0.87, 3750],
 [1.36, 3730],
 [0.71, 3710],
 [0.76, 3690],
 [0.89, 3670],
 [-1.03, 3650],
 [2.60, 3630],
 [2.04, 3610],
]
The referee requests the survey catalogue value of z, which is 0.267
